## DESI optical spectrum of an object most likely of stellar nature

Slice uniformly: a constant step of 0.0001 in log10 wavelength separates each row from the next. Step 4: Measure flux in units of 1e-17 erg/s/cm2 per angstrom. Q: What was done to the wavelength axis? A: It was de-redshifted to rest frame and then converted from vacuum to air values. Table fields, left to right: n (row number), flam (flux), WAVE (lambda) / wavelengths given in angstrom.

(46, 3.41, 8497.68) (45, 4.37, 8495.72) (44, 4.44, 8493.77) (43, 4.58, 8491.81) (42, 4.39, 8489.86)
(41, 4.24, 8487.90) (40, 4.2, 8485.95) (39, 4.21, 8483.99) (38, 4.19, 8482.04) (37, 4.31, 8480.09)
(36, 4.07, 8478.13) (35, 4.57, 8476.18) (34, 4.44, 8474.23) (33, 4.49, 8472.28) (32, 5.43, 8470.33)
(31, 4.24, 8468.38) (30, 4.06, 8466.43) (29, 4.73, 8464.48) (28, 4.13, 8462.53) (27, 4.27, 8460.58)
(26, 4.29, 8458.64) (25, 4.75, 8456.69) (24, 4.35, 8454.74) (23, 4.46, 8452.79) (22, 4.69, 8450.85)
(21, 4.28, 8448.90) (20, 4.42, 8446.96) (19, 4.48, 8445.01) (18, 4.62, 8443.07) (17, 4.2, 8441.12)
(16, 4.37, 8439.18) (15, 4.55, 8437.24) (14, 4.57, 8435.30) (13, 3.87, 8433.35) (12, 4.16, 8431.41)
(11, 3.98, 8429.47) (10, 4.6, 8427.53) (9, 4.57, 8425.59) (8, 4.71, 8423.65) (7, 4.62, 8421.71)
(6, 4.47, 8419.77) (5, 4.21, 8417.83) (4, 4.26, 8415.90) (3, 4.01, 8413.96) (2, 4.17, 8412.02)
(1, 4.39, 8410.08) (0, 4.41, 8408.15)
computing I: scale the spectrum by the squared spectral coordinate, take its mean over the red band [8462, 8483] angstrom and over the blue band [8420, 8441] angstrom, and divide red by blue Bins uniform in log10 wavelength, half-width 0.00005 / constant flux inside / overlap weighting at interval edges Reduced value 1.0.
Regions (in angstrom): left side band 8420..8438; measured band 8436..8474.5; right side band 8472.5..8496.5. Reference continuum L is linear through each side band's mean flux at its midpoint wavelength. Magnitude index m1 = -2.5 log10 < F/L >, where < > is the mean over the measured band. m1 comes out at -0.02 mag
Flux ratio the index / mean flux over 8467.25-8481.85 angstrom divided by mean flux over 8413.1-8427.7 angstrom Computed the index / 1.01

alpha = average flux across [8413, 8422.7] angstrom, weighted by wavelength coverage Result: 4.32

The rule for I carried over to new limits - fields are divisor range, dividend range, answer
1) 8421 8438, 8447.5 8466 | 1.01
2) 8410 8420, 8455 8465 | 1.06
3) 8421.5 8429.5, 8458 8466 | 0.96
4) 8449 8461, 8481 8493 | 0.97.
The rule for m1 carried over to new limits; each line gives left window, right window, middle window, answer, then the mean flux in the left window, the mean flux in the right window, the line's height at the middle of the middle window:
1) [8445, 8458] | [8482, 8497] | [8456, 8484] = 0.00 mag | 4.48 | 4.32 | 4.4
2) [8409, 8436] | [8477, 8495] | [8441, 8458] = -0.04 mag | 4.33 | 4.3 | 4.31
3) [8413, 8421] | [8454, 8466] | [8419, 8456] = -0.02 mag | 4.25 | 4.4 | 4.32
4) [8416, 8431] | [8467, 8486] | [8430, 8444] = 0.03 mag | 4.43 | 4.42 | 4.43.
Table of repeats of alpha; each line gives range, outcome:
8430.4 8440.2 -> 4.3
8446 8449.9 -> 4.35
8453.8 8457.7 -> 4.54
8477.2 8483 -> 4.19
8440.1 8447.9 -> 4.43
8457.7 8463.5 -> 4.23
